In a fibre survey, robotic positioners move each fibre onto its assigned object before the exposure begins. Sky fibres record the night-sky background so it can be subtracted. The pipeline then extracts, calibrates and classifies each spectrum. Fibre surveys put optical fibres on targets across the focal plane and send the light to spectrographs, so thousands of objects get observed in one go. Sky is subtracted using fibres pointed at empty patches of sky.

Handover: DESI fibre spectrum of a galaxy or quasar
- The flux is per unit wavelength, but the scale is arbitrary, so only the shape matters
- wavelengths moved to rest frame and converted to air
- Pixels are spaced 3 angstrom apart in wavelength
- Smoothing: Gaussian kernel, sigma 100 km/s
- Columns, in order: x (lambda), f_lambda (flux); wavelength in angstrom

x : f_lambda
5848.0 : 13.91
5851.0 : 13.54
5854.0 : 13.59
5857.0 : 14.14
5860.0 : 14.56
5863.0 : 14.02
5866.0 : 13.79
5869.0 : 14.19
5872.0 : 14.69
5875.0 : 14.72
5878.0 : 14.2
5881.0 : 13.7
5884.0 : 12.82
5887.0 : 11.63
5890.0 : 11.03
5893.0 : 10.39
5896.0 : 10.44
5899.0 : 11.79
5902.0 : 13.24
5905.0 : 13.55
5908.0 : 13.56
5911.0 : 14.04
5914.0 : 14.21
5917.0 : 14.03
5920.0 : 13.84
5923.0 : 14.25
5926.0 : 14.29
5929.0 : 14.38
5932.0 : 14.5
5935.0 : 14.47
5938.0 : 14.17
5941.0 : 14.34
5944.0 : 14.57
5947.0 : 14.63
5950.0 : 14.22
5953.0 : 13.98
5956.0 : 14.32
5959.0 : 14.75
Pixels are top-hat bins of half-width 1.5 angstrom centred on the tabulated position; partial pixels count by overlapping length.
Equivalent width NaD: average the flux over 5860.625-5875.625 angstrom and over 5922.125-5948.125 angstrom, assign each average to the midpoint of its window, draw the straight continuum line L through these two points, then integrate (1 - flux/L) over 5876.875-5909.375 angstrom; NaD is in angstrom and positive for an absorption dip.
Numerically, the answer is 4.4 angstrom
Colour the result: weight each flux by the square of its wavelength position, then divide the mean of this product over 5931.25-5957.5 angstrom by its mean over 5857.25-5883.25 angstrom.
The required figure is 1.04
